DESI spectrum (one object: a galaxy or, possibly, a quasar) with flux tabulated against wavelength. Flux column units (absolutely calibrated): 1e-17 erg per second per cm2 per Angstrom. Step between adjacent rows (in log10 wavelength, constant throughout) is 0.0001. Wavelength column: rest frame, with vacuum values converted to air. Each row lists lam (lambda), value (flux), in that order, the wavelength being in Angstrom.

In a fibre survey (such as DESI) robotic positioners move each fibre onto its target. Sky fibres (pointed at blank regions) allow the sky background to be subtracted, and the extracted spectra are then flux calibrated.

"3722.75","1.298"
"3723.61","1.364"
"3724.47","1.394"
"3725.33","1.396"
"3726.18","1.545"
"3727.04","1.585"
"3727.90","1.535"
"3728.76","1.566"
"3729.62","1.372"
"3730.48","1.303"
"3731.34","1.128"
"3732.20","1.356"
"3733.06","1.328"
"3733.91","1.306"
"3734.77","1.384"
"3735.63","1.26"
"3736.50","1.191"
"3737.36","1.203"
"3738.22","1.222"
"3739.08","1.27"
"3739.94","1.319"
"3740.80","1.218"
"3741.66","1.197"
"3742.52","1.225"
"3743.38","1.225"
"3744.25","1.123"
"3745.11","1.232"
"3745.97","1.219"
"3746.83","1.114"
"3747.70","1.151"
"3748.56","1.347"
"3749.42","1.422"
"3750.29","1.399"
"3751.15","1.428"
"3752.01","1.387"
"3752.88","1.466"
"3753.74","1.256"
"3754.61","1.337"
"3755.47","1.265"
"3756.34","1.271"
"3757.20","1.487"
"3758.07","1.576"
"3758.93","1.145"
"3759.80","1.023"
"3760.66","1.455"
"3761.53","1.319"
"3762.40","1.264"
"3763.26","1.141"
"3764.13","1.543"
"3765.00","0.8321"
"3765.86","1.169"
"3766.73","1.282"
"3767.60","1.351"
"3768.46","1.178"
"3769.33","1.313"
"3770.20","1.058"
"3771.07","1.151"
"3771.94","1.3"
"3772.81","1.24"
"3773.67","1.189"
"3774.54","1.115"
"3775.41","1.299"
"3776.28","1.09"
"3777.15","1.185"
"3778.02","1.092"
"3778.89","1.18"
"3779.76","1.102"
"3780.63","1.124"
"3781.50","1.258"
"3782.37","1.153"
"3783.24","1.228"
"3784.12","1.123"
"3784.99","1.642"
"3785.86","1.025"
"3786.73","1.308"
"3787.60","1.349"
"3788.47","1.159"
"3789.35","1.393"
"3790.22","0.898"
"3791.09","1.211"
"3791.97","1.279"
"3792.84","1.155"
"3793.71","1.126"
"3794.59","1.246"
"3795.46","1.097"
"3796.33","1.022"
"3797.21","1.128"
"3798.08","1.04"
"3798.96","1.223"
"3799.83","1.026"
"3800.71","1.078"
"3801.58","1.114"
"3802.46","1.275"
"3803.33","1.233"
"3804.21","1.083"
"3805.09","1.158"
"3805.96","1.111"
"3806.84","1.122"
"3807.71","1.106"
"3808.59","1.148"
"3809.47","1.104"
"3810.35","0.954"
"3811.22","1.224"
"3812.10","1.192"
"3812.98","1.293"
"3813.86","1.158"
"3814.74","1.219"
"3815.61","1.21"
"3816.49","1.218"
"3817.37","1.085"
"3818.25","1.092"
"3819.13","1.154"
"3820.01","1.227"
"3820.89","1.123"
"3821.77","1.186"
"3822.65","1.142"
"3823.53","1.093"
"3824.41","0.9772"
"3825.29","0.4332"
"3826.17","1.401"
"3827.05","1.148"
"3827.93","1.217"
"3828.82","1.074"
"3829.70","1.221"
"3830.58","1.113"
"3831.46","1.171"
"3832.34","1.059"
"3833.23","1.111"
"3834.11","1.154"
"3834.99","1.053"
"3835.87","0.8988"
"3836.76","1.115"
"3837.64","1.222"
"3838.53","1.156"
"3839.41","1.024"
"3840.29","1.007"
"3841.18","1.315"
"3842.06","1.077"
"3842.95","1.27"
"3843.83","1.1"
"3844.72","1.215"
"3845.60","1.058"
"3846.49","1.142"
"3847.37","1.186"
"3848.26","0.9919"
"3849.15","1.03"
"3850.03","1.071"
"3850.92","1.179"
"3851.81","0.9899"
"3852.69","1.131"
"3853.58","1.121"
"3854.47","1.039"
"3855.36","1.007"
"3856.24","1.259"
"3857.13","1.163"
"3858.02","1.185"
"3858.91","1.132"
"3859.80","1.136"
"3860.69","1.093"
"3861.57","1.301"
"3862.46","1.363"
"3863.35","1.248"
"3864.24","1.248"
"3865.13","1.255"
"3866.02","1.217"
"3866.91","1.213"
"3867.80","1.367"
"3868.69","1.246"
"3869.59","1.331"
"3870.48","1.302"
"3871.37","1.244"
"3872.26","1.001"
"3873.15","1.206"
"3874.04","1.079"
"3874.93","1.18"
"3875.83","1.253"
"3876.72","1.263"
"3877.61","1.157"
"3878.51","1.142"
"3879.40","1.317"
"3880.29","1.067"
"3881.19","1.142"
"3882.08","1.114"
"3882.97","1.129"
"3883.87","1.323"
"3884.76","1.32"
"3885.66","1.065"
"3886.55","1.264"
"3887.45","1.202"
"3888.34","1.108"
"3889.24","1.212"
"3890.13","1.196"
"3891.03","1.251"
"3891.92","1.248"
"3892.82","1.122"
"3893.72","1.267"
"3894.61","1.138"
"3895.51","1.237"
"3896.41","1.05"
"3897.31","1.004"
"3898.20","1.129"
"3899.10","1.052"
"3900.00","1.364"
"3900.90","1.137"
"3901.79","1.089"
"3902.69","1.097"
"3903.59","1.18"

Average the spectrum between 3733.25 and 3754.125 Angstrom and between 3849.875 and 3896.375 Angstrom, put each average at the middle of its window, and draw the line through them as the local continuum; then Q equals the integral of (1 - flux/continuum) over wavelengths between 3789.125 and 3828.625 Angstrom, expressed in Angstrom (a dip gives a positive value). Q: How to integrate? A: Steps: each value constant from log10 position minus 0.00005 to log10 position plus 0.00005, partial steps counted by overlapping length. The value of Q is 3.1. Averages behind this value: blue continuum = 1.27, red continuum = 1.19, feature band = 1.13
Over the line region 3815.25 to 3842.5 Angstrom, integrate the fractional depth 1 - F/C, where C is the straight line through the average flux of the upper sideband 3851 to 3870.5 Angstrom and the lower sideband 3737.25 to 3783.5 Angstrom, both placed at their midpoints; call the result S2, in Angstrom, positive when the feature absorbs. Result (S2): 2.2 Angstrom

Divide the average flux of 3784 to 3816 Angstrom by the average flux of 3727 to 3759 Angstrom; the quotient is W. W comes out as 0.89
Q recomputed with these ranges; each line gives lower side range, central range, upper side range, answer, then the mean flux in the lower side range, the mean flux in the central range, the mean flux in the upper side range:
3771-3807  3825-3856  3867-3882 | 2.3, 1.18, 1.1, 1.2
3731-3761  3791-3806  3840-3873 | 1.0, 1.28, 1.14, 1.17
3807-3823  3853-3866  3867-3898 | 0.0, 1.16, 1.18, 1.19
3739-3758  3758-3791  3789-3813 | 0.1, 1.29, 1.21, 1.14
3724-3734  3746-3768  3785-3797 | 0.2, 1.4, 1.3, 1.19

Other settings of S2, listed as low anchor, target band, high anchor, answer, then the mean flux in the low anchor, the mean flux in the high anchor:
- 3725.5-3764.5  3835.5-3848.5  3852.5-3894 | 1.09 Angstrom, 1.31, 1.2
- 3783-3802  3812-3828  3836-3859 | 0.21 Angstrom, 1.18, 1.12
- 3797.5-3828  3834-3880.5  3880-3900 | -0.33 Angstrom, 1.13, 1.17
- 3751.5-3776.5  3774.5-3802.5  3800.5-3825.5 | 0.49 Angstrom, 1.26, 1.13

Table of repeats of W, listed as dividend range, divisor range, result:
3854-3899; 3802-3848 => 1.05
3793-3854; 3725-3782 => 0.88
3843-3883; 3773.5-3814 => 1.00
